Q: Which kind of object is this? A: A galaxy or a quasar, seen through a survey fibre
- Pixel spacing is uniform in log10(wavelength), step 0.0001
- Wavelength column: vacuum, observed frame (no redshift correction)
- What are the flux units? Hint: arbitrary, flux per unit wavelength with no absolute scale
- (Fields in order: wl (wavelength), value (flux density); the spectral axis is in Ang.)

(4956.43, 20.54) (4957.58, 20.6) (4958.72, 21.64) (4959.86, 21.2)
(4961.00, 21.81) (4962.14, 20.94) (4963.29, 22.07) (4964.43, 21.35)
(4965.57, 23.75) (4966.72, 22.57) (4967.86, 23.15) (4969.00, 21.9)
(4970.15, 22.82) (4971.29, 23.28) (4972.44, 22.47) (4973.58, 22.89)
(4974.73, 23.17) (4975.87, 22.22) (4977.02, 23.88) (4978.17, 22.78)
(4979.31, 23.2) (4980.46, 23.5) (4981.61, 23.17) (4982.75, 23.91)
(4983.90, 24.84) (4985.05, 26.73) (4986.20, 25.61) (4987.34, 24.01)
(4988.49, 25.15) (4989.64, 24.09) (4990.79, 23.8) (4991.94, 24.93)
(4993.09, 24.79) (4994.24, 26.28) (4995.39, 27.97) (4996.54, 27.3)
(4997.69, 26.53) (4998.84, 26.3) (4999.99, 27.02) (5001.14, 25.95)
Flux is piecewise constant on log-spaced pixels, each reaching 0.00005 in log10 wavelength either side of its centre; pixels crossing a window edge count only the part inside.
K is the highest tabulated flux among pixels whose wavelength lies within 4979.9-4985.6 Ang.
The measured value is 26.73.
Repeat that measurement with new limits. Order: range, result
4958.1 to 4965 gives 22.07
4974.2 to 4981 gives 23.88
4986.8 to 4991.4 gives 25.15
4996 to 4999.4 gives 27.3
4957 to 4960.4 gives 21.64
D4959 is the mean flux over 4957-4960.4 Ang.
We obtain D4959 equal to 21.1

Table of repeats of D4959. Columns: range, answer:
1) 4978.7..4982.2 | 23.3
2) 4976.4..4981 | 23.3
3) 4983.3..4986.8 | 25.7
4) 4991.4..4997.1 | 26.3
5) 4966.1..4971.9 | 22.7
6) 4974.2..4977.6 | 23.1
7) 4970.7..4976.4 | 22.8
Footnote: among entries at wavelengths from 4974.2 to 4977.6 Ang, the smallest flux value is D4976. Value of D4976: 22.22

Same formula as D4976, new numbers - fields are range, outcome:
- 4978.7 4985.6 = 23.17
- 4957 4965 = 20.6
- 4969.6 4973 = 22.47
